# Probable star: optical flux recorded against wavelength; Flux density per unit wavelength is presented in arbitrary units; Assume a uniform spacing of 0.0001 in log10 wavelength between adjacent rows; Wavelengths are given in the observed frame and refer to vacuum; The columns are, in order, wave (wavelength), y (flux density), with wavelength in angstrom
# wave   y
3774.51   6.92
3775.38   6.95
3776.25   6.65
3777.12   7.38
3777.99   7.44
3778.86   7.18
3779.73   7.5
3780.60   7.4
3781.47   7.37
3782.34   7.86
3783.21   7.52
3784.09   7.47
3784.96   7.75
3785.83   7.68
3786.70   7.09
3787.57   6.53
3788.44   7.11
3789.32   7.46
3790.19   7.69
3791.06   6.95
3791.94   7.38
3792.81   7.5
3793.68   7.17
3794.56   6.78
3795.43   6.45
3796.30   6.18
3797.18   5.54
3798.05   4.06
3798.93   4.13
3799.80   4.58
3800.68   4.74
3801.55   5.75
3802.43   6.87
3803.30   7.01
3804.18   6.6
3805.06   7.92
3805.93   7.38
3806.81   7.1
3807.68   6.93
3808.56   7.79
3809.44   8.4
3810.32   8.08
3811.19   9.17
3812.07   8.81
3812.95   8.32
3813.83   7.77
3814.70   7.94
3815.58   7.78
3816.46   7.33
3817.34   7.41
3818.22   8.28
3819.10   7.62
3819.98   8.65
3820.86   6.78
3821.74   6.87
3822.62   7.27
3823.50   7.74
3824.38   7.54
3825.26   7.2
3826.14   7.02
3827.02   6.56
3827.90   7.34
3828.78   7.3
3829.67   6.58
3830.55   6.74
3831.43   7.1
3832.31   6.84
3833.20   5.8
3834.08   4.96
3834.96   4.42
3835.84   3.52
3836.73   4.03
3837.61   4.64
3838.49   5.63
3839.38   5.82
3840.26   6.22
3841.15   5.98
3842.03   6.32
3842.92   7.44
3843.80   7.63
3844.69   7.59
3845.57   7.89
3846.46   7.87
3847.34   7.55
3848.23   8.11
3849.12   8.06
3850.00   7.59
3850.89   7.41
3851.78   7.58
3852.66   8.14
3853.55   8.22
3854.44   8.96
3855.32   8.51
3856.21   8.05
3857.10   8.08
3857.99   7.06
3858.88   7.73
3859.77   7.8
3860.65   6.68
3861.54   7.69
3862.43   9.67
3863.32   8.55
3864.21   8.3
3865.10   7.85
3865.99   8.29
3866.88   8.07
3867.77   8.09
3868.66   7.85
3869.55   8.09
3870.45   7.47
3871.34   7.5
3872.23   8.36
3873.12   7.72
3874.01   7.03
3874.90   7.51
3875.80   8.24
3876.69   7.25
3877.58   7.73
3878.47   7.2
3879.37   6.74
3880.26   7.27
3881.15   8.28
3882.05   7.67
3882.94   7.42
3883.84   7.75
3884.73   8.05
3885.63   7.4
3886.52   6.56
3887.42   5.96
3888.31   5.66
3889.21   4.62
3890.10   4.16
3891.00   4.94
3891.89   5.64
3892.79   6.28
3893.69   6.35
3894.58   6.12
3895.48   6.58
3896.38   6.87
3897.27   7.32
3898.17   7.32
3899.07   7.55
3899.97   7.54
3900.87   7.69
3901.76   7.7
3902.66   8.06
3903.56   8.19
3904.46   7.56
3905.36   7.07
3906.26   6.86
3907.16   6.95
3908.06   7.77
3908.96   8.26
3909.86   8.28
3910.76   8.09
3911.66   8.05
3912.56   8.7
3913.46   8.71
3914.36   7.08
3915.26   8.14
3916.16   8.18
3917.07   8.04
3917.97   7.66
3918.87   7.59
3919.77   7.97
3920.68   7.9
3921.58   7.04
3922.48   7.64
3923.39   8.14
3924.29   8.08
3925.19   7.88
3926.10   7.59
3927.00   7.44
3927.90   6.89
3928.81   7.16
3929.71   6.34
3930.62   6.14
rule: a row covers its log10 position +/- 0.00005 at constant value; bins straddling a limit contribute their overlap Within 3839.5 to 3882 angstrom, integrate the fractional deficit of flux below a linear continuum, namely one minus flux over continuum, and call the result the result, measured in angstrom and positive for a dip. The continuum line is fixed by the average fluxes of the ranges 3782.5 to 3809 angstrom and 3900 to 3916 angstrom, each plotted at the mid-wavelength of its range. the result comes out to -2.0 angstrom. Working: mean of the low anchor 6.71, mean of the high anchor 7.84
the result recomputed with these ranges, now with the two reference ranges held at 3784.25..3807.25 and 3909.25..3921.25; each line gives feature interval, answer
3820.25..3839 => 1.87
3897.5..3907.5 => 0.47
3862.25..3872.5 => -0.93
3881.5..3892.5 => 1.93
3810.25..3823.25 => -1.92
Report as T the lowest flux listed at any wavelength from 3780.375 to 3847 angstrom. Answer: 3.52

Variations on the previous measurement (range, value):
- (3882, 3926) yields 4.16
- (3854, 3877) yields 6.68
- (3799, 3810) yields 4.58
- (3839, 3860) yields 5.82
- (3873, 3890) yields 4.62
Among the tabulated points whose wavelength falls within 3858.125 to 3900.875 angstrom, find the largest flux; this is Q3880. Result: 9.67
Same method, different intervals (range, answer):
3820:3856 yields 8.96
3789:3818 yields 9.17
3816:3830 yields 8.65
